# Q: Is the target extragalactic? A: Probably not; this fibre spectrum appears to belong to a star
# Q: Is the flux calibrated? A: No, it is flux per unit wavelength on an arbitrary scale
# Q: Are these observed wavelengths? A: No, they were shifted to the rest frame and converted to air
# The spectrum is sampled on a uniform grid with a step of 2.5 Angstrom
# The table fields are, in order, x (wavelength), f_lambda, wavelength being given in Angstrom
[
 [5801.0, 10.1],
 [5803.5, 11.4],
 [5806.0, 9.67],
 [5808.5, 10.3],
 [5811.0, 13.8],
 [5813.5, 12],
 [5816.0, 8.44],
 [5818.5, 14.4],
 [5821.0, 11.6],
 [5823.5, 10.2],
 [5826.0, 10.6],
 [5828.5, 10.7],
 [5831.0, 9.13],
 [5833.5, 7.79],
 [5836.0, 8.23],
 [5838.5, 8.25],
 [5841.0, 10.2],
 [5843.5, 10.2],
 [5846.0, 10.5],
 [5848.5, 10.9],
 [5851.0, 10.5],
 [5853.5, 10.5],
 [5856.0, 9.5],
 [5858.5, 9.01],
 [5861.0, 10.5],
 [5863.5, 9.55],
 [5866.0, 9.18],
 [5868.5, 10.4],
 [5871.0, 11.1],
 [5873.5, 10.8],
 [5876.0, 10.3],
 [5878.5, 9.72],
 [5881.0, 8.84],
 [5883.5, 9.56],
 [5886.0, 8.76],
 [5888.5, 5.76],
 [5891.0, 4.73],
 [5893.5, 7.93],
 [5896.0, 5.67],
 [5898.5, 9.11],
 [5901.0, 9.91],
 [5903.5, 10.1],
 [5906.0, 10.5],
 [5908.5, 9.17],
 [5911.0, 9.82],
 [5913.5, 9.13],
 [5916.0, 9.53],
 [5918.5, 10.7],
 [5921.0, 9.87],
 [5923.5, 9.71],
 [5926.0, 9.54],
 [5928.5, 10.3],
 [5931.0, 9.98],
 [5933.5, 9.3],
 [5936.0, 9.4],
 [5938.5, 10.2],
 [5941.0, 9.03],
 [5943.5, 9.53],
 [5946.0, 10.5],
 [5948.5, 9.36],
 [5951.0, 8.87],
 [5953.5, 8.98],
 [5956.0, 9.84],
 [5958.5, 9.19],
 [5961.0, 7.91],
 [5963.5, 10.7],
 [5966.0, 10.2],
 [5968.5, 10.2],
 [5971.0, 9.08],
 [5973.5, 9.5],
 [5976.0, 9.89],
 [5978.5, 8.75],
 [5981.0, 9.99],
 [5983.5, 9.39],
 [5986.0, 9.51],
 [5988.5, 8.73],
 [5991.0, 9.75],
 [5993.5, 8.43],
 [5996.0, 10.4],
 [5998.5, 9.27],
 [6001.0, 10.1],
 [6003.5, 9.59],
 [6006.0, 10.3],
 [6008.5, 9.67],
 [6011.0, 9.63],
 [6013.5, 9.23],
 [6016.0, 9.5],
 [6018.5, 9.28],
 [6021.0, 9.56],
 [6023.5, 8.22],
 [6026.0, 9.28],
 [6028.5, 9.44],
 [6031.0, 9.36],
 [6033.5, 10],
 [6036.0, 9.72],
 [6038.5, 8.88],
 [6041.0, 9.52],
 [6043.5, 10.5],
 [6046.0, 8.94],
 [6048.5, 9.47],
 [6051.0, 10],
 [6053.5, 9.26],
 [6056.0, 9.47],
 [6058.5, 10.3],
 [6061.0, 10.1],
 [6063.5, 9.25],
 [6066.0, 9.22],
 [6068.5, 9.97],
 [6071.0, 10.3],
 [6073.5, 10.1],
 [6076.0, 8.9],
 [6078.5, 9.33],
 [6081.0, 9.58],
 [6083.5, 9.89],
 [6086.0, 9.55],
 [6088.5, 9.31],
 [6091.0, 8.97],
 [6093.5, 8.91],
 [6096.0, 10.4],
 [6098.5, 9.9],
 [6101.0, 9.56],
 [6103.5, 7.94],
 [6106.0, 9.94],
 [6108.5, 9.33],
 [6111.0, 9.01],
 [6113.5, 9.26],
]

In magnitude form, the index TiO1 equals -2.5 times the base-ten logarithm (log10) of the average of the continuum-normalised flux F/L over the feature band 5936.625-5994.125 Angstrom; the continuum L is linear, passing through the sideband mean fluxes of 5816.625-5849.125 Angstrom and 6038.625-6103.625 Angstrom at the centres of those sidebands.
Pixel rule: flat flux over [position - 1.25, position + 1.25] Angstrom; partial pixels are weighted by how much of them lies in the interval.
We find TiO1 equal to 0.042 mag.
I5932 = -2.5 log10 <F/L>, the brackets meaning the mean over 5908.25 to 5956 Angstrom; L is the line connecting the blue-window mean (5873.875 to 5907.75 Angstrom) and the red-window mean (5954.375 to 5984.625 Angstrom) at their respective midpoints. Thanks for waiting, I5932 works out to -0.06 mag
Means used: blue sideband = 8.6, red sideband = 9.55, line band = 9.64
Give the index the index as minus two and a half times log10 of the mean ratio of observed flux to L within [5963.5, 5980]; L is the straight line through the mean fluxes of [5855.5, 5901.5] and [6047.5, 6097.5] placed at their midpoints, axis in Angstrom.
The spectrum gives -0.049 mag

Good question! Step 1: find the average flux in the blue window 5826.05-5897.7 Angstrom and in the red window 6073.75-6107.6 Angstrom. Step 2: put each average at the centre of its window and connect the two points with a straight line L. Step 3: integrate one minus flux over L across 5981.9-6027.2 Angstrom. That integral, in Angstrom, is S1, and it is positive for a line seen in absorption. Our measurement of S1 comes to -0.4 Angstrom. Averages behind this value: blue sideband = 9.24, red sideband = 9.42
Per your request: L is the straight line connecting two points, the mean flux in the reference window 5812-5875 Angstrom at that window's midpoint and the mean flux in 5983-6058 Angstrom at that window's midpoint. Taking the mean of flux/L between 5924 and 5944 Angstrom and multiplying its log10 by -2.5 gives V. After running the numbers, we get 0.02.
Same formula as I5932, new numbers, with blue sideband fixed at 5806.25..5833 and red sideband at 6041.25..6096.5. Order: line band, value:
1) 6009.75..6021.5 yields 0.05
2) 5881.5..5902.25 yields 0.34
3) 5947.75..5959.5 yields 0.11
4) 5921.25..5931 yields 0.06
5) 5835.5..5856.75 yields 0.09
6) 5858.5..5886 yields 0.08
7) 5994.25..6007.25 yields 0.01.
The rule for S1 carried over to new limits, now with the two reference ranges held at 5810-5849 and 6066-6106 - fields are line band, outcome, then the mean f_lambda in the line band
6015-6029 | 0.8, 9.2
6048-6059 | -0.1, 9.67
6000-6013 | 0.0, 9.82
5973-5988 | 0.6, 9.47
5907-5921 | 0.6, 9.7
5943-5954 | 0.6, 9.47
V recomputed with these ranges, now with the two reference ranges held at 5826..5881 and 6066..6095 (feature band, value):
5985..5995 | 0.06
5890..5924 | 0.09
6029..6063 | -0.01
